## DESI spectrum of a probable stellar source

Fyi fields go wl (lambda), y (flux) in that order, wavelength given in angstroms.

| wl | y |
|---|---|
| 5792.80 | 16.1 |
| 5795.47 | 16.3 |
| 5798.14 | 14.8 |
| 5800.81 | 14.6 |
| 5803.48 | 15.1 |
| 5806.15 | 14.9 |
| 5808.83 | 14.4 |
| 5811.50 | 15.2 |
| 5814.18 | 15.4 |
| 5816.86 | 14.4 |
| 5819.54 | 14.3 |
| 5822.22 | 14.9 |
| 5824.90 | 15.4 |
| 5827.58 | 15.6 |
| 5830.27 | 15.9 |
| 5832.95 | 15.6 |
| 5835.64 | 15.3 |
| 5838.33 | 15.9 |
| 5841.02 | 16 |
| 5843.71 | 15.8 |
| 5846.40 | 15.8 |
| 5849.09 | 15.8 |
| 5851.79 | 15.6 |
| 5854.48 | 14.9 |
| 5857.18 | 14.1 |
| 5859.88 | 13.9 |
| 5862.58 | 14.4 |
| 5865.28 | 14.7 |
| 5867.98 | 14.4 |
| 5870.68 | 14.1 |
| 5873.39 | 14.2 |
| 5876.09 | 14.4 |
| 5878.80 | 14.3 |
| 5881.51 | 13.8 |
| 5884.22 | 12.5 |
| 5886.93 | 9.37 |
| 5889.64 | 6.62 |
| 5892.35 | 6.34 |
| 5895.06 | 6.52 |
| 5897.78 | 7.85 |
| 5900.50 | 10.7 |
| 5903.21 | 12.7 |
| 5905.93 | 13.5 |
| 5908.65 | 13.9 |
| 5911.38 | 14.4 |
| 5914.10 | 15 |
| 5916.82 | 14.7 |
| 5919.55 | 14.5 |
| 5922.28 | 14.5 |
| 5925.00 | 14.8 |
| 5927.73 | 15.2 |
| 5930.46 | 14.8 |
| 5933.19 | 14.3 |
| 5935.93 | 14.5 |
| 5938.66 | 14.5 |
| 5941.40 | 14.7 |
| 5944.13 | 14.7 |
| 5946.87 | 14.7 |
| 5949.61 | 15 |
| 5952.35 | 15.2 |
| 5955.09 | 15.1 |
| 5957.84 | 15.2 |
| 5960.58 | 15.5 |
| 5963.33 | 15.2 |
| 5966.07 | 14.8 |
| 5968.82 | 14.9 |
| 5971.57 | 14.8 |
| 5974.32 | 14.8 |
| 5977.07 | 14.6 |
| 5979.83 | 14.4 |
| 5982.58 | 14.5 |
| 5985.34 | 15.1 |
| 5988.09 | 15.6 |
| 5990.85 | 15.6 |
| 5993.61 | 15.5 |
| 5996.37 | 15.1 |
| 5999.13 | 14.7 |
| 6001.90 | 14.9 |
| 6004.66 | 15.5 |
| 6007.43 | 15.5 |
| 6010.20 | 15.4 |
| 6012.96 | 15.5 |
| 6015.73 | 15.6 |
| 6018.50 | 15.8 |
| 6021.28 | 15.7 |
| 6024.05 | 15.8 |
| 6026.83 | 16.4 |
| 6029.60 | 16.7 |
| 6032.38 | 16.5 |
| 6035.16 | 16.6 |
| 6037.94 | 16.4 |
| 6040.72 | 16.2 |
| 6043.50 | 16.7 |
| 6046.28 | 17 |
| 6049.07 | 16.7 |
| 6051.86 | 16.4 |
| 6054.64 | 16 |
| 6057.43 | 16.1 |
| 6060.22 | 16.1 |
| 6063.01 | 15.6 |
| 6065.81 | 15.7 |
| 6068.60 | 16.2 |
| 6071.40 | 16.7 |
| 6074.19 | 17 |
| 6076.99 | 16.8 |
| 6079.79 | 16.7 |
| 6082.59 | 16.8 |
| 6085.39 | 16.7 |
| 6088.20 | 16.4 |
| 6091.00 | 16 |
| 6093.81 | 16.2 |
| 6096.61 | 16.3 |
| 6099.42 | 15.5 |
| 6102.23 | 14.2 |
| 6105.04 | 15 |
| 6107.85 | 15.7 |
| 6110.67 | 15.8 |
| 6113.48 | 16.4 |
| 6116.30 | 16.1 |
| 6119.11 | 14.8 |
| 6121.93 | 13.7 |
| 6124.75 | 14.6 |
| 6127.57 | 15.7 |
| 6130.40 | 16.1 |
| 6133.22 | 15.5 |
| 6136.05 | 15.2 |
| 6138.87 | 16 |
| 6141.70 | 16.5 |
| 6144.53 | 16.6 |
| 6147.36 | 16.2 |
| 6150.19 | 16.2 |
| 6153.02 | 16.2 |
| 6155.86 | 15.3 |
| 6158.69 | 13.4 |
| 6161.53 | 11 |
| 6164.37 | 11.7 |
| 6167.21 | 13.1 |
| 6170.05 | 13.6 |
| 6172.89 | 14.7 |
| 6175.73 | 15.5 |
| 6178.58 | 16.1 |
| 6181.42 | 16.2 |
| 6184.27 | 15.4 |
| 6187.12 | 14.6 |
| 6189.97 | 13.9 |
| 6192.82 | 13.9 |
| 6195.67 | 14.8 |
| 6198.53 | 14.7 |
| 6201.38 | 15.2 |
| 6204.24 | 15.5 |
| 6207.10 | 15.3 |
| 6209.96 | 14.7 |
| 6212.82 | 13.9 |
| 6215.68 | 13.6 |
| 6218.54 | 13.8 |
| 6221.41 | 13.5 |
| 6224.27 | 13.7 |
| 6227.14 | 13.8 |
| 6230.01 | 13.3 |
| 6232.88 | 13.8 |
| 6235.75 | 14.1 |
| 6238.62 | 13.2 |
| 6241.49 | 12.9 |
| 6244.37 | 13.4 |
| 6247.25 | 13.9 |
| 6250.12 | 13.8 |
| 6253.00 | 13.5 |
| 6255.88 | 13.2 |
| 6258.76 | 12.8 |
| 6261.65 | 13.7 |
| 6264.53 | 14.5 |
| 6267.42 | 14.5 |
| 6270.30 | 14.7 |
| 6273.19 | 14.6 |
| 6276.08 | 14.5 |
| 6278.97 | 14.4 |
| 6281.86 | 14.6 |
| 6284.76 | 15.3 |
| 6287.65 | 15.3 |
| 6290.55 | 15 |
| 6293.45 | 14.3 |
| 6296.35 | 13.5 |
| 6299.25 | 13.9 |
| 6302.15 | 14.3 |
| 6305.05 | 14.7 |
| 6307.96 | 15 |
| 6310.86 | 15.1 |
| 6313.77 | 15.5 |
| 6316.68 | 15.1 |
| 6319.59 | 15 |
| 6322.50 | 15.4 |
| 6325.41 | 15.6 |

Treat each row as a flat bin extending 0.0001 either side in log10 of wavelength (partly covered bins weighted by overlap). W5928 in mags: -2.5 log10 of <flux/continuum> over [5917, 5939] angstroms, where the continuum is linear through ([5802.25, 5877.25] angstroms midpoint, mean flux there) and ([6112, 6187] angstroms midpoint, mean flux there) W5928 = 0.03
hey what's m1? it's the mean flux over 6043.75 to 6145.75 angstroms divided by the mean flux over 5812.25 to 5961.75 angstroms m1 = 1.1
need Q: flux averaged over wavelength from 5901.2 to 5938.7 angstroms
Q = 14.3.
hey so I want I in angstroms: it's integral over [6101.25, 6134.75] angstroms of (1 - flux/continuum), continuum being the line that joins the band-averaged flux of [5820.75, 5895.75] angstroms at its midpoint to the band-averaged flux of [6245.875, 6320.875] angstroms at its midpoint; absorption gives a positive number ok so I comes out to -2.6 angstroms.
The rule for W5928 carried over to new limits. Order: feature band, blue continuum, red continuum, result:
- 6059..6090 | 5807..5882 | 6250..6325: -0.12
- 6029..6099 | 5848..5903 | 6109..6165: -0.14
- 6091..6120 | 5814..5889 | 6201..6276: -0.11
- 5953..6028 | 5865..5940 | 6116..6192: -0.12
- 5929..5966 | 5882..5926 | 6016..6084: -0.14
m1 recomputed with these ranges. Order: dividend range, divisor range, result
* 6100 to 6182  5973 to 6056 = 0.96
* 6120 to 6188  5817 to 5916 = 1.10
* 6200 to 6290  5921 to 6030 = 0.93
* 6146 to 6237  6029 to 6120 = 0.89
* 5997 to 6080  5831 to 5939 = 1.18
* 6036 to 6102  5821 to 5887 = 1.11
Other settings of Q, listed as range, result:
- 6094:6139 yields 15.4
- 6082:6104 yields 16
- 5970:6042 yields 15.5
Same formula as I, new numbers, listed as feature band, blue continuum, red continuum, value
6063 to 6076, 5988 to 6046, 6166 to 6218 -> -0.7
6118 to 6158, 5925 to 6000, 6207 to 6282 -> -3.7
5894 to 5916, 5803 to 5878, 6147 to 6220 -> 4.3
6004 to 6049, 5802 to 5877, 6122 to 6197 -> -3.5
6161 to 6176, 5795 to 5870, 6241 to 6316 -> 1.3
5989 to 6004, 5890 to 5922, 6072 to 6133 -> -1.7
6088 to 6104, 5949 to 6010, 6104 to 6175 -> -0.7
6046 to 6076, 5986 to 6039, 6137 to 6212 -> -1.6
